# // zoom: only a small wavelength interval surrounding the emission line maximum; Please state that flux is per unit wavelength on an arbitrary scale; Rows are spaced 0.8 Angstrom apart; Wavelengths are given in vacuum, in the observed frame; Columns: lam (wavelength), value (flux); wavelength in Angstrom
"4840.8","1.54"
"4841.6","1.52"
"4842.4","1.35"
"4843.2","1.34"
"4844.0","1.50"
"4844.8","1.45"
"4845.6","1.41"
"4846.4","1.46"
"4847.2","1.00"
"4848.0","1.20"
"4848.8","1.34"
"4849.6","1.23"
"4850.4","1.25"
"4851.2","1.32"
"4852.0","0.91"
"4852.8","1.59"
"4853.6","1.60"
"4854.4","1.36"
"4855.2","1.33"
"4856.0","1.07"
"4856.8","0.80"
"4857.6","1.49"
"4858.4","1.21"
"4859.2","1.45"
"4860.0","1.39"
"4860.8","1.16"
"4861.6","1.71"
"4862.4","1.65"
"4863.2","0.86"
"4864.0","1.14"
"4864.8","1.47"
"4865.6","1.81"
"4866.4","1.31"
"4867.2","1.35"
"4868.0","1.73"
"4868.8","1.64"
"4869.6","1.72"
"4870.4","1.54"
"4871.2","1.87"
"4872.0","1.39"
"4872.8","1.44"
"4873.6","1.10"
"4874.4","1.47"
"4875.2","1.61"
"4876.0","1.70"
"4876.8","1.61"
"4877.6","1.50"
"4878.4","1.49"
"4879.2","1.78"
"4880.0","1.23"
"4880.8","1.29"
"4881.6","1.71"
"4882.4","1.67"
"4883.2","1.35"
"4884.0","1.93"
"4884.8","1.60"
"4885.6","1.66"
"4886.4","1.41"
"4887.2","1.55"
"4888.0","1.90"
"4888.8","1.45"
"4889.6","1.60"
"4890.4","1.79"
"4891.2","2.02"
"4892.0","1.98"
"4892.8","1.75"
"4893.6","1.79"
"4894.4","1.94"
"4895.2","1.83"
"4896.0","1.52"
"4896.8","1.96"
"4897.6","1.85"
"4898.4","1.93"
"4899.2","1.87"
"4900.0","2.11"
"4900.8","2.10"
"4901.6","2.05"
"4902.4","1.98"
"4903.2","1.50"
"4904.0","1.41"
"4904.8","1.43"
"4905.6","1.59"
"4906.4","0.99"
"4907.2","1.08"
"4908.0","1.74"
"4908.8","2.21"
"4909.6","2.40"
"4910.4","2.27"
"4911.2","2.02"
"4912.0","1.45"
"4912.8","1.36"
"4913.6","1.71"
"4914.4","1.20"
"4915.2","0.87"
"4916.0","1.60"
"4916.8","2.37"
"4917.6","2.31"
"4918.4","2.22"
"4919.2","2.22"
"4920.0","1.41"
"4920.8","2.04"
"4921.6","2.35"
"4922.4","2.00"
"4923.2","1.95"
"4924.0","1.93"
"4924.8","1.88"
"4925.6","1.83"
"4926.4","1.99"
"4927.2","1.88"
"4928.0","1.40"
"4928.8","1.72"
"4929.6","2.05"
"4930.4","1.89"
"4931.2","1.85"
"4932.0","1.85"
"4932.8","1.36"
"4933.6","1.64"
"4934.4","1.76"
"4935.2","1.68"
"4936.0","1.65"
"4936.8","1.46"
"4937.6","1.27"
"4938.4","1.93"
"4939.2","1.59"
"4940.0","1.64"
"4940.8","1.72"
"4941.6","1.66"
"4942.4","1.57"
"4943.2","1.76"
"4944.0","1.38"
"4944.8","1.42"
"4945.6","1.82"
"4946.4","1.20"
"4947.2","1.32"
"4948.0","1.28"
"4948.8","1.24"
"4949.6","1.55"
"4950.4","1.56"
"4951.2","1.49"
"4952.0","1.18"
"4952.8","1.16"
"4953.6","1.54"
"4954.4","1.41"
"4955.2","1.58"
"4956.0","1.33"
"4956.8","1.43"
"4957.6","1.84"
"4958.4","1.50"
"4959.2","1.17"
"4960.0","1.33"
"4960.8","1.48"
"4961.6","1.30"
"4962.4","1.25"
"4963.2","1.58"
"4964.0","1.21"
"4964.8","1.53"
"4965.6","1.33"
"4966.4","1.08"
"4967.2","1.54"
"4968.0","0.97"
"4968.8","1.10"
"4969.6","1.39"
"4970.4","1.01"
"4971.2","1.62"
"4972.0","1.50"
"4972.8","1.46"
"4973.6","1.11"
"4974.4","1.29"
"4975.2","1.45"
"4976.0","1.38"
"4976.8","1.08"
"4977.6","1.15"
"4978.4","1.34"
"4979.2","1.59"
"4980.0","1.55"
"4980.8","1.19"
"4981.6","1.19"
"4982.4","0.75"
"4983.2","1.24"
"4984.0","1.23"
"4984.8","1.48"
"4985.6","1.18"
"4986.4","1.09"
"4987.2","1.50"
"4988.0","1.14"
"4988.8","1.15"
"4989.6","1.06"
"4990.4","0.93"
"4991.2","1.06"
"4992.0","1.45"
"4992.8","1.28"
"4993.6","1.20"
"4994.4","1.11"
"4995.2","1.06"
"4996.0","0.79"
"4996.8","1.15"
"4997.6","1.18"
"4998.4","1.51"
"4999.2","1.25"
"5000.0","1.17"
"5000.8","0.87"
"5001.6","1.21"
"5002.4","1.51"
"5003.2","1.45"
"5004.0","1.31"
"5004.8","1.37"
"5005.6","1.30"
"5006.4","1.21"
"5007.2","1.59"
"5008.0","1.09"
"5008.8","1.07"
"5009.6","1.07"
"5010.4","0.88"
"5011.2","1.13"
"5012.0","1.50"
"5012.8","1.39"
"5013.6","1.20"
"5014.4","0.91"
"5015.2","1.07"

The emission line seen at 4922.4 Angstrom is C IV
